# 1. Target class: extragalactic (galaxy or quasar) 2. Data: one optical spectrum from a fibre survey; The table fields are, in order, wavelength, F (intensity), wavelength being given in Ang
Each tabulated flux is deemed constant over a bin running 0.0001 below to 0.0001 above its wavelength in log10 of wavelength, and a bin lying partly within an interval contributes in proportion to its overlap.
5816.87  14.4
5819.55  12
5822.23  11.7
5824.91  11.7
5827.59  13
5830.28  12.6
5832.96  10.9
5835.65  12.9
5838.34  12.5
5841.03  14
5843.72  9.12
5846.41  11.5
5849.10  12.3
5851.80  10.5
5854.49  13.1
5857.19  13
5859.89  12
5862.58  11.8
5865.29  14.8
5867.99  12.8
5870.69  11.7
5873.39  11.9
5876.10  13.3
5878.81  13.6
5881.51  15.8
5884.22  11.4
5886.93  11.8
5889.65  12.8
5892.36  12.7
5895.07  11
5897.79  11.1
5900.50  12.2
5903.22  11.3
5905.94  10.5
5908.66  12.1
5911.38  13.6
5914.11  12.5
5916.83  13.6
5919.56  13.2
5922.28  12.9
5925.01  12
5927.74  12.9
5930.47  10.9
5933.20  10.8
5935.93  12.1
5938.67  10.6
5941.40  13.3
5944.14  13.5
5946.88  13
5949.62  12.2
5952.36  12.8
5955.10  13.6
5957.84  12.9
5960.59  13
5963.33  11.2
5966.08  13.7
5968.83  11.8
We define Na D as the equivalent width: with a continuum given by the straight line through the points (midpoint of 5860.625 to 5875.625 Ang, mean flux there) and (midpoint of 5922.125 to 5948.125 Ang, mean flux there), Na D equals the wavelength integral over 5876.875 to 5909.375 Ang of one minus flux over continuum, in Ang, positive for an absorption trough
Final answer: 0.6 Ang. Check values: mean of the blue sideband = 12.6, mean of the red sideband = 12.2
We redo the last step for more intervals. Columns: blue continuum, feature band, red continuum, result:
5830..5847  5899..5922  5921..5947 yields -0.56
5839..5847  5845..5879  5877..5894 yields -0.56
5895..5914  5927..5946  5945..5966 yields 0.59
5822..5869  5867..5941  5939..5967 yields 1.66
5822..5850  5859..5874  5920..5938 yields -0.68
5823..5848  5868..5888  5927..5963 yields -1.05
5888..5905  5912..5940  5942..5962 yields 0.55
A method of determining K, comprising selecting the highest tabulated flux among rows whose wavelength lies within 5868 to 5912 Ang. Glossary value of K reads 15.8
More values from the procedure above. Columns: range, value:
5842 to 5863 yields 13.1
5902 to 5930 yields 13.6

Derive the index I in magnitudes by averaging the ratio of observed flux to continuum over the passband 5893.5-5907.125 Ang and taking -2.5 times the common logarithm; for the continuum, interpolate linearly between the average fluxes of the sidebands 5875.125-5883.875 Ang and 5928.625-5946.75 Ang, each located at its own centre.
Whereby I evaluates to 0.177 mag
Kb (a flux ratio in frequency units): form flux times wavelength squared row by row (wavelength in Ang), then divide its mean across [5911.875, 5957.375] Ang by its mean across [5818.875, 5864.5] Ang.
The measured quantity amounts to 1.07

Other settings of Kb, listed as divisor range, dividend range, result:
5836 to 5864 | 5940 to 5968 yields 1.11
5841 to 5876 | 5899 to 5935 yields 1.02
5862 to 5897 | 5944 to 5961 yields 1.05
